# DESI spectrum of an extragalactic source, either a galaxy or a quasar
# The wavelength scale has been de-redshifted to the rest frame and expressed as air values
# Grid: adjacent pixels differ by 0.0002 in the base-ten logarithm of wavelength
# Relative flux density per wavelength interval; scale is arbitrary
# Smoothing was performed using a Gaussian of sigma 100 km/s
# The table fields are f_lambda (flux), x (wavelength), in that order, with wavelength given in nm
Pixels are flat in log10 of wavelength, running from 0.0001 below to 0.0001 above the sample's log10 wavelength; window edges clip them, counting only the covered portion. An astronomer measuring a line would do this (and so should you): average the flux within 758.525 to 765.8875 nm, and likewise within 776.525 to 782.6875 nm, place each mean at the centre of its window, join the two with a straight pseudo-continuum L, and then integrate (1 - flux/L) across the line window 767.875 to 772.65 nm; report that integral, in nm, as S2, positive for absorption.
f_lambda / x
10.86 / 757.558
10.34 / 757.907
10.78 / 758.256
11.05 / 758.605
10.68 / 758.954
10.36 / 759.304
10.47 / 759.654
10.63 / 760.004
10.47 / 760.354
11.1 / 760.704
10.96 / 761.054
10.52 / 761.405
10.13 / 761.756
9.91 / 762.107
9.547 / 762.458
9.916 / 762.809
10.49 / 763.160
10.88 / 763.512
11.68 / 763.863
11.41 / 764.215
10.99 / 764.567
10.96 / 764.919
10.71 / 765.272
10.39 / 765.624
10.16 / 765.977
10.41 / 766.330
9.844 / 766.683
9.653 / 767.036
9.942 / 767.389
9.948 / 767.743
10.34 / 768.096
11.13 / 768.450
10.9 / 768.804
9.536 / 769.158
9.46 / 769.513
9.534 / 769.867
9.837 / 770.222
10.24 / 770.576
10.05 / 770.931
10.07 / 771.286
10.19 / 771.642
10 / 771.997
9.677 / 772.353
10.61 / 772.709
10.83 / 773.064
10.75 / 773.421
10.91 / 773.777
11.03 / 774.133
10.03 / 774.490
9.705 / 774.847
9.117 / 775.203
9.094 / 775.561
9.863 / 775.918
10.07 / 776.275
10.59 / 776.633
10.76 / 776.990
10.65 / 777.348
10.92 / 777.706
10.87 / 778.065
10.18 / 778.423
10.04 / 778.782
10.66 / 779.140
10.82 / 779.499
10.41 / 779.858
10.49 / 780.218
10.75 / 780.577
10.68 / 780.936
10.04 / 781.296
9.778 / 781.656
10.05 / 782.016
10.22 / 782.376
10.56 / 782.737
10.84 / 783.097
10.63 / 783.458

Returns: 0.21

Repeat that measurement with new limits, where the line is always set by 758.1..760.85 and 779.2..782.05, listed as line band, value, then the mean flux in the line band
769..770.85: 0.14 nm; 9.74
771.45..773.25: 0.04 nm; 10.3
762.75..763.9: -0.01 nm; 10.7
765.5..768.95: 0.10 nm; 10.3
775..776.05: 0.11 nm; 9.35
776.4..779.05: -0.03 nm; 10.6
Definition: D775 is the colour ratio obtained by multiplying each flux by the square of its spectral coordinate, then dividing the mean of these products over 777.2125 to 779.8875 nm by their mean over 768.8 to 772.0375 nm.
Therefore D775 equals 1.09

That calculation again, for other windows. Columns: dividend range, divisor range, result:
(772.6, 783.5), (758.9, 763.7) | 1.04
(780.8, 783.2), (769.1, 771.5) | 1.08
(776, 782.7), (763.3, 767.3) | 1.02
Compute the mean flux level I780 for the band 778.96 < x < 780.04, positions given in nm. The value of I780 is 10.6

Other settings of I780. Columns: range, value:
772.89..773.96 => 10.8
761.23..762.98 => 10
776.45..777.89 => 10.7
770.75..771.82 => 10.1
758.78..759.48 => 10.5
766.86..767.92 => 9.85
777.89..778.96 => 10.4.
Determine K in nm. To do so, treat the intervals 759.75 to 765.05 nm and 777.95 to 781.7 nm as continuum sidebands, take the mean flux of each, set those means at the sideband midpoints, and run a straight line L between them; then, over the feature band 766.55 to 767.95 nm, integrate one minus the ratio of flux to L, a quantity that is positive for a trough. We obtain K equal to 0.10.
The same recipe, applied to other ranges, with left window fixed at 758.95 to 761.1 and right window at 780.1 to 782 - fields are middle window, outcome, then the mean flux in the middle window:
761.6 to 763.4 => 0.099 nm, 10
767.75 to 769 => -0.016 nm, 10.7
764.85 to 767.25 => 0.065 nm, 10.3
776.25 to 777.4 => -0.020 nm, 10.6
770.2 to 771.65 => 0.054 nm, 10.1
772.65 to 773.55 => -0.026 nm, 10.7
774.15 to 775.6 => 0.100 nm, 9.69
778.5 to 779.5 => -0.006 nm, 10.4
